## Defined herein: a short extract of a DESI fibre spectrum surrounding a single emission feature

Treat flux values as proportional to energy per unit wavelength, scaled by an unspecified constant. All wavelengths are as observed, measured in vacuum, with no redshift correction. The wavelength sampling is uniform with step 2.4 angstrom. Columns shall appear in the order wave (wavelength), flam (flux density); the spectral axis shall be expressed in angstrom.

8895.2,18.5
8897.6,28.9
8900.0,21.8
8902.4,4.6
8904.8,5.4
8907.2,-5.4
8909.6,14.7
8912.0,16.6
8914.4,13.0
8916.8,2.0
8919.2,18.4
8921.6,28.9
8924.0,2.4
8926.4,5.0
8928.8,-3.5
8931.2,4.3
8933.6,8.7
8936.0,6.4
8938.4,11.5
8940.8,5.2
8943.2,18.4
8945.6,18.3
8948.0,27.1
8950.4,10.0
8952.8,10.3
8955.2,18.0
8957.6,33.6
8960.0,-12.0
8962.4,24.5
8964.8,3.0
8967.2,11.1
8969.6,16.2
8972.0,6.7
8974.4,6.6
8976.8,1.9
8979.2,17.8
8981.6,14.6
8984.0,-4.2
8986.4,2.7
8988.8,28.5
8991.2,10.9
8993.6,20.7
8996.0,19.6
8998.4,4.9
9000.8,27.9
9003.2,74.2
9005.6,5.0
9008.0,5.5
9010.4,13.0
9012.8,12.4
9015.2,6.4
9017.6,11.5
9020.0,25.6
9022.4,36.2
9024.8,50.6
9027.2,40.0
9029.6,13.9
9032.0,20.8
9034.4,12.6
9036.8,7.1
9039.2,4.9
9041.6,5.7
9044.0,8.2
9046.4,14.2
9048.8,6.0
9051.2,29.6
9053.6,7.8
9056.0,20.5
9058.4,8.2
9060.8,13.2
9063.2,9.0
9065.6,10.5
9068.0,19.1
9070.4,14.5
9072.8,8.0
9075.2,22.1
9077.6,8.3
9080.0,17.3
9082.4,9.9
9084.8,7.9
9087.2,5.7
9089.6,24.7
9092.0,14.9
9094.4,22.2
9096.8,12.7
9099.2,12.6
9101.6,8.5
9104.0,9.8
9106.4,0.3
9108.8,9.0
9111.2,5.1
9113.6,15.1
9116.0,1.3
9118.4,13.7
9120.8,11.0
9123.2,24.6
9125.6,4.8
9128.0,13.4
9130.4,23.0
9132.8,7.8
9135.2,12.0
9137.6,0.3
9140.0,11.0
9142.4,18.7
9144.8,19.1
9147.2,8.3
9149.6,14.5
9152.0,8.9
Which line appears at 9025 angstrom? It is H-gamma 4340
